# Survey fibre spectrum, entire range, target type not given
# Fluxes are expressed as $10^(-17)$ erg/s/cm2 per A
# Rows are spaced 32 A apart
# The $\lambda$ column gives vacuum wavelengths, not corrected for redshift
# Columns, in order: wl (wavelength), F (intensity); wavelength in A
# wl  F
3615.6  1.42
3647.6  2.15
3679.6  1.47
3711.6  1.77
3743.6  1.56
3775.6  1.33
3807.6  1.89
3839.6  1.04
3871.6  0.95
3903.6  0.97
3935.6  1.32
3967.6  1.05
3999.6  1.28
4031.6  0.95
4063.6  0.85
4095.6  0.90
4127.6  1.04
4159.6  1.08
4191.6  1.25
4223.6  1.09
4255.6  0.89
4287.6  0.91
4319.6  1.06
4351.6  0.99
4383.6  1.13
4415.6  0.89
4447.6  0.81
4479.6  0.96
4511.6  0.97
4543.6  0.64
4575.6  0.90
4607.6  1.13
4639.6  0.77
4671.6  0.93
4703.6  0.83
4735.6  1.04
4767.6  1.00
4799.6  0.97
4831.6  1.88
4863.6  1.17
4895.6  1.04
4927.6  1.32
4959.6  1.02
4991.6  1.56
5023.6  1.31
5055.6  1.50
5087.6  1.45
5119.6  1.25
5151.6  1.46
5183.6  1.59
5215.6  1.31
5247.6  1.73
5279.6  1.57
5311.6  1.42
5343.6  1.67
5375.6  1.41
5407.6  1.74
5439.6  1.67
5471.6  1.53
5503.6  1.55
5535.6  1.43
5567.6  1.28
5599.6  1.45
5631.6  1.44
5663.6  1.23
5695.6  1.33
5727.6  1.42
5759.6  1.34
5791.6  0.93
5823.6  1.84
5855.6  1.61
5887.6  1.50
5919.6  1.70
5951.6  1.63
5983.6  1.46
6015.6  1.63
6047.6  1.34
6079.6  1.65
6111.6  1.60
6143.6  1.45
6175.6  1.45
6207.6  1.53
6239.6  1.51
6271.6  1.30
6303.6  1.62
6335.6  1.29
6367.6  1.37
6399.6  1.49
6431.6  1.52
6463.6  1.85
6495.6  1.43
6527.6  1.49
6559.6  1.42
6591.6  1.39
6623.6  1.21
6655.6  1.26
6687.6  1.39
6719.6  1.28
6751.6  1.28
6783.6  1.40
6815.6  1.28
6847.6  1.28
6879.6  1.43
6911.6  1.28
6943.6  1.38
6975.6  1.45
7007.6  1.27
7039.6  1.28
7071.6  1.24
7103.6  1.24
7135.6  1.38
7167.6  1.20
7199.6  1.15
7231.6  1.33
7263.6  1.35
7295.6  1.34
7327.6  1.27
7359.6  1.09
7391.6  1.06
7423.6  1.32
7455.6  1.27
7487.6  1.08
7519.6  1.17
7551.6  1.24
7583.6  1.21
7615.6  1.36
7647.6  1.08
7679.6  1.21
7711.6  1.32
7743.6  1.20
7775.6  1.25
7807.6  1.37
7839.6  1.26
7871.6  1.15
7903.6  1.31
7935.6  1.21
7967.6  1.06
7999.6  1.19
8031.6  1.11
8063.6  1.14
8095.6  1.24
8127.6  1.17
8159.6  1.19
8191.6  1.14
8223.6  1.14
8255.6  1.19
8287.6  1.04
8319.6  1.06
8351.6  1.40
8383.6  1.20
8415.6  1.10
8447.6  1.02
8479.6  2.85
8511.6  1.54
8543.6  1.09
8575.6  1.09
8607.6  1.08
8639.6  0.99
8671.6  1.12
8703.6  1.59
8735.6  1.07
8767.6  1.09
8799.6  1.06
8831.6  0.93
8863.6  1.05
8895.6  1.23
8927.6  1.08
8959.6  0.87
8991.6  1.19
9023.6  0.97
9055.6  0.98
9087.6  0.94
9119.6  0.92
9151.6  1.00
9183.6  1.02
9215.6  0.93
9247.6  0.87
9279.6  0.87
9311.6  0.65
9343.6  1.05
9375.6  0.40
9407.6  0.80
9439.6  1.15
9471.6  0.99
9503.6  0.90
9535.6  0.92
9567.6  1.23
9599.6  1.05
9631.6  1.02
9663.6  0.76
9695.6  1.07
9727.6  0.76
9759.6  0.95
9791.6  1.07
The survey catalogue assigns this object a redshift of 0.293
